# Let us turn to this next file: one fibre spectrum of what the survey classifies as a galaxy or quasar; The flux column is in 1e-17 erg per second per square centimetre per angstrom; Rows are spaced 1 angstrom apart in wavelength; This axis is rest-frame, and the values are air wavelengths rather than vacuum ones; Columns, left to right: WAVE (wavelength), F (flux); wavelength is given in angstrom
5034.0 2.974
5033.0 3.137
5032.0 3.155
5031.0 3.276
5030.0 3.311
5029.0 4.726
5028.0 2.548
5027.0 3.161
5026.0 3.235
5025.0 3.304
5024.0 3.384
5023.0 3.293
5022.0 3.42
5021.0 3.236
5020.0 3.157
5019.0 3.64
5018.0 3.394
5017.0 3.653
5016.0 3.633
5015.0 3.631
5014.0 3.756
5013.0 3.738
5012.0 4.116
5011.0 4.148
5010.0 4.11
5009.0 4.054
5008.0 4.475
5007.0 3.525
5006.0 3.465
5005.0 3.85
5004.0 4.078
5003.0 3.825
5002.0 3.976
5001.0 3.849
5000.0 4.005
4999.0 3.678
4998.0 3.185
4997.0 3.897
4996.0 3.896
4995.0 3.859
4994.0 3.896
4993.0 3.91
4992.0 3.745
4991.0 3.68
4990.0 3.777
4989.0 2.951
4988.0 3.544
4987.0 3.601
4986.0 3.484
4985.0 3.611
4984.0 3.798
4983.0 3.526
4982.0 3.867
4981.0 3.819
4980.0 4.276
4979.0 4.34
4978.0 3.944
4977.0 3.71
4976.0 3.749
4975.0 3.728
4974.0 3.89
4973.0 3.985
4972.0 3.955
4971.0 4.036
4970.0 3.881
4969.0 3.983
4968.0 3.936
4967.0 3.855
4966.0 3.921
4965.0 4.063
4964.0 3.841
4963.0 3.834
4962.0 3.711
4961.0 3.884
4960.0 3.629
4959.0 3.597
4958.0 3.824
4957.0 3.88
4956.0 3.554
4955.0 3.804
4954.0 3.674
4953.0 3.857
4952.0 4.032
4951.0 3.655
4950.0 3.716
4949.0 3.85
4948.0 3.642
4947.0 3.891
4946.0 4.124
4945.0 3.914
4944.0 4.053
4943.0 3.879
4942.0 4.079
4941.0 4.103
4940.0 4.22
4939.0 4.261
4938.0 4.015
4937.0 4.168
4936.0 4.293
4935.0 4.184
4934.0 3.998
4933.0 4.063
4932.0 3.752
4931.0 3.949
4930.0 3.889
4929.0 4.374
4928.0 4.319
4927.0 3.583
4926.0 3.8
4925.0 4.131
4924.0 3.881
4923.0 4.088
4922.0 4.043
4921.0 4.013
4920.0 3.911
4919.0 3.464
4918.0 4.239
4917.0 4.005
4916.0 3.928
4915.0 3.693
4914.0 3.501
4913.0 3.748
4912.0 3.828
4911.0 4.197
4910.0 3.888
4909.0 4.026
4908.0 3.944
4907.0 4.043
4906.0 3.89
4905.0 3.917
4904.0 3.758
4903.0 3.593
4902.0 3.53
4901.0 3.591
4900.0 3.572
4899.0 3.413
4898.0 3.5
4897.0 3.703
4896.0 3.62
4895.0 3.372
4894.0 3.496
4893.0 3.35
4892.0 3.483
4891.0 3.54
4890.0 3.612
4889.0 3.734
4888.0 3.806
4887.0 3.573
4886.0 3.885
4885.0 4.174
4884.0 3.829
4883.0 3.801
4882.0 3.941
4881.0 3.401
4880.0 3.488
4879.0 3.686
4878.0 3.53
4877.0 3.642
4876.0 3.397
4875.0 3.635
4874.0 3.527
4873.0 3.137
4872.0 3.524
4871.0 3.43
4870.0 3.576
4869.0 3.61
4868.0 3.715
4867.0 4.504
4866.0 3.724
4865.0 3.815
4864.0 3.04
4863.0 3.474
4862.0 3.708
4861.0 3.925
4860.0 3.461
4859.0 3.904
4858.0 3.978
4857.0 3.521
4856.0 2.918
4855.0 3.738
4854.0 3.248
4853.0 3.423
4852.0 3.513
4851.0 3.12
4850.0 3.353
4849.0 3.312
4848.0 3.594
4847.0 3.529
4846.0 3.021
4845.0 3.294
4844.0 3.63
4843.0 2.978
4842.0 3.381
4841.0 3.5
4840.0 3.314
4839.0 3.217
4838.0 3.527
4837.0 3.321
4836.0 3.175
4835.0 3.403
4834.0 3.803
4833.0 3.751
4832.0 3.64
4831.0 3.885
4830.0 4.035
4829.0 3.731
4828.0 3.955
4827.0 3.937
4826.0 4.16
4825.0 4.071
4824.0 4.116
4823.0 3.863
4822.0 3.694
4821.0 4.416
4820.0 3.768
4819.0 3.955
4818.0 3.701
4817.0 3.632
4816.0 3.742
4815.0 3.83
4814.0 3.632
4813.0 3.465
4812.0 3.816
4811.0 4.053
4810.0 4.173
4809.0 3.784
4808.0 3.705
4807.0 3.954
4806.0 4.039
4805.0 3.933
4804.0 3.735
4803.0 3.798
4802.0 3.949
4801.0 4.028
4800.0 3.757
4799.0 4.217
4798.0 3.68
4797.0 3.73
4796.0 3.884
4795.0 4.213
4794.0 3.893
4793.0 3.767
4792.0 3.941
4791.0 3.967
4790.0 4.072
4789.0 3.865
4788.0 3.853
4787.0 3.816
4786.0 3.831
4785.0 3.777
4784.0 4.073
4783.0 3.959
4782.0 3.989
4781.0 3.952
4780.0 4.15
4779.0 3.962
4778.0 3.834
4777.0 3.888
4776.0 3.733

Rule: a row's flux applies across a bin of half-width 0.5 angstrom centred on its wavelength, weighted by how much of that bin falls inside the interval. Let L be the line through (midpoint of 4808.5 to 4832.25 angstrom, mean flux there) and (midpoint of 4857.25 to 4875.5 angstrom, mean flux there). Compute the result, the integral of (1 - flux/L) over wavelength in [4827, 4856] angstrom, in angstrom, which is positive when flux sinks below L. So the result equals 2.3 angstrom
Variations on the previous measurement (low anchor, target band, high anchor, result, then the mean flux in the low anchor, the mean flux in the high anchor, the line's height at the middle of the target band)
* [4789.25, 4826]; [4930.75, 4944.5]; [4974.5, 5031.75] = -1.16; 3.89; 3.69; 3.76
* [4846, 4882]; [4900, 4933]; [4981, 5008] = -2.47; 3.54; 3.73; 3.62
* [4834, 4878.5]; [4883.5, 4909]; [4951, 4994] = -0.63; 3.49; 3.8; 3.6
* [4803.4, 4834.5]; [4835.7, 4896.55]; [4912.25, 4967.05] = 5.50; 3.87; 3.92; 3.89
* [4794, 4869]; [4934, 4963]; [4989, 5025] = -1.53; 3.7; 3.72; 3.71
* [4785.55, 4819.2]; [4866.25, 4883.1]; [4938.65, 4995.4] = 1.03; 3.86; 3.84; 3.85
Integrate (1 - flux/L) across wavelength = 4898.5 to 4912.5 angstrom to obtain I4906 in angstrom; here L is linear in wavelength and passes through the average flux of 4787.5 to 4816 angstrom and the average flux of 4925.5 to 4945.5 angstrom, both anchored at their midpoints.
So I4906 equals 0.7 angstrom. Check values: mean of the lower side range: 3.88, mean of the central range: 3.8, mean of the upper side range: 4.04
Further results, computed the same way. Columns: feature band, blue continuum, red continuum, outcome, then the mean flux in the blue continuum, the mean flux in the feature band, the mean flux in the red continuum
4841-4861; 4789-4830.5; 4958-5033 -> 2.2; 3.9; 3.43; 3.72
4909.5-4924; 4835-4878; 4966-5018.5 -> -1.1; 3.48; 3.9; 3.81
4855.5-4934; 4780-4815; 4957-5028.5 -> 1.6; 3.89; 3.74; 3.73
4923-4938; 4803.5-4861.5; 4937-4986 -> -0.8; 3.66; 4.03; 3.88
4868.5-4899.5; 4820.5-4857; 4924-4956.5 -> 1.2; 3.57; 3.59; 3.96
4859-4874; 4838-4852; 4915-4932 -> -0.5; 3.34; 3.62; 3.96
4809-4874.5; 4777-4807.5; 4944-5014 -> 4.5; 3.92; 3.63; 3.83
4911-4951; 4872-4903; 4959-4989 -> -2.7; 3.6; 3.96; 3.82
